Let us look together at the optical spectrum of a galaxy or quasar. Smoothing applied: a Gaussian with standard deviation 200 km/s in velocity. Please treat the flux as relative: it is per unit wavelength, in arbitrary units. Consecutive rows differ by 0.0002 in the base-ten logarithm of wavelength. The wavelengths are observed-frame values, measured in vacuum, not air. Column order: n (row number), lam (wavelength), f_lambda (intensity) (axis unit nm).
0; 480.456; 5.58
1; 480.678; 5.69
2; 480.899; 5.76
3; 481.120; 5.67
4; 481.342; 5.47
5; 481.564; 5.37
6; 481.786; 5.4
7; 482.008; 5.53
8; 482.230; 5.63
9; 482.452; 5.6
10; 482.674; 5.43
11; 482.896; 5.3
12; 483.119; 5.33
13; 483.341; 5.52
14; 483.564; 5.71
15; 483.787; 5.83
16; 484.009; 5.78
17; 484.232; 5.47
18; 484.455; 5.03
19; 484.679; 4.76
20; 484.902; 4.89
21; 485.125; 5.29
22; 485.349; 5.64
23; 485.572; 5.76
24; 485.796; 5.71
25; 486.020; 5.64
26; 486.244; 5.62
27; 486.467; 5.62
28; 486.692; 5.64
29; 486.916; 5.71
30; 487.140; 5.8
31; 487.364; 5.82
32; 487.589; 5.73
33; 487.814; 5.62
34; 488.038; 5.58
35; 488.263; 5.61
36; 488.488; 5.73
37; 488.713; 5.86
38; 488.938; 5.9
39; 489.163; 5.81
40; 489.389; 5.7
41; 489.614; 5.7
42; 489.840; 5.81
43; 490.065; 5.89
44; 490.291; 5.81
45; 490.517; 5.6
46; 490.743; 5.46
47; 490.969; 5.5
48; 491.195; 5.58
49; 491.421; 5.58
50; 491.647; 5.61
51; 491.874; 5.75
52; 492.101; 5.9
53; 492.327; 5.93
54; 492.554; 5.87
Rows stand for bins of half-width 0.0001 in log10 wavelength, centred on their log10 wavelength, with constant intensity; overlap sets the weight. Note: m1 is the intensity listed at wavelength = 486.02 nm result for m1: 5.64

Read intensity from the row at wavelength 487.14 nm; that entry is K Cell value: 5.8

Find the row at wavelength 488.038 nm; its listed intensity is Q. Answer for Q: 5.58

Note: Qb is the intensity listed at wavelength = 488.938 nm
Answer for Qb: 5.9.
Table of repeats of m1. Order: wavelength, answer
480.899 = 5.76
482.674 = 5.43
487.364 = 5.82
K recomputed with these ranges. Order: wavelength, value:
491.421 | 5.58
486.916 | 5.71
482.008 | 5.53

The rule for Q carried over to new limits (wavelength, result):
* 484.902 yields 4.89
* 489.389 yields 5.7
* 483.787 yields 5.83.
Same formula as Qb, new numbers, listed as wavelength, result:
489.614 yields 5.7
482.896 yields 5.3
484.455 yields 5.03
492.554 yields 5.87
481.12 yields 5.67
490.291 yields 5.81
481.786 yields 5.4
